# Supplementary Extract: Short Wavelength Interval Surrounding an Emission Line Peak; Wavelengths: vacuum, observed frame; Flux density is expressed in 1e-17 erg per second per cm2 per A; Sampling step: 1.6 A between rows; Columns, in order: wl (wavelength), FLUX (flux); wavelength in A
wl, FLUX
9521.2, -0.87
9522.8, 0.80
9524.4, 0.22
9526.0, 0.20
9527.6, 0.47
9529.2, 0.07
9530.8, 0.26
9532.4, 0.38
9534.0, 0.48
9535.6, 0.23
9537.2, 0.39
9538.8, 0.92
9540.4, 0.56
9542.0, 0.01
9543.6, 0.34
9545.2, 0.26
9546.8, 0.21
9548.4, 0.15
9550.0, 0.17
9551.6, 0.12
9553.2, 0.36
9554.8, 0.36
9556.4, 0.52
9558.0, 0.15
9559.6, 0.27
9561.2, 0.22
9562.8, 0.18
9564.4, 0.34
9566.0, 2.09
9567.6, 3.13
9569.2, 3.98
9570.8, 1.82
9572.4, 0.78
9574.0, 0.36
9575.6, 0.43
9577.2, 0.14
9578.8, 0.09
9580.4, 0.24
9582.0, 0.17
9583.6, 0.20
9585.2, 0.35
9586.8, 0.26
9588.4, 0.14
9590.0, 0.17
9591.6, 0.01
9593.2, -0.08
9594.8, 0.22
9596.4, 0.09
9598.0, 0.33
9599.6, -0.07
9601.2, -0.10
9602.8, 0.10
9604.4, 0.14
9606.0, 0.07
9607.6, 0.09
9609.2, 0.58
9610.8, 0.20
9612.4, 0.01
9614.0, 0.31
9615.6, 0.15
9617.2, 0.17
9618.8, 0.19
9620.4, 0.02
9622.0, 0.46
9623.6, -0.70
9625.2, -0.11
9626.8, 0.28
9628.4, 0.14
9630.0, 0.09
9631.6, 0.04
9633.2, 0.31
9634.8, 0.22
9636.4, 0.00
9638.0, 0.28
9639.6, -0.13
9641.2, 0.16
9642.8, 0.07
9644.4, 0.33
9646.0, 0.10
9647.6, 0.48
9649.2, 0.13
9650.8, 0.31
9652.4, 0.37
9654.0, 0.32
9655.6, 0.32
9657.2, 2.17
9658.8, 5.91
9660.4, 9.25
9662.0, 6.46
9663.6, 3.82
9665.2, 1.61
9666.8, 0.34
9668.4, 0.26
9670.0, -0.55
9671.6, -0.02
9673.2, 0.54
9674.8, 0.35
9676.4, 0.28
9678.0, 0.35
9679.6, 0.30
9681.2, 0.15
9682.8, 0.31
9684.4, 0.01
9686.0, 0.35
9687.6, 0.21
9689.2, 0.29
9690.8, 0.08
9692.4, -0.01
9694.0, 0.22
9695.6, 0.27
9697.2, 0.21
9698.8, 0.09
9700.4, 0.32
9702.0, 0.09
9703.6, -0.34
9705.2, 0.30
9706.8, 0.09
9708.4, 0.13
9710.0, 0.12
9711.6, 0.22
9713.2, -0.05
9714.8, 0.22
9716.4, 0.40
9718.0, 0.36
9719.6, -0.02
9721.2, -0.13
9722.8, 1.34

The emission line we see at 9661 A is [O III]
